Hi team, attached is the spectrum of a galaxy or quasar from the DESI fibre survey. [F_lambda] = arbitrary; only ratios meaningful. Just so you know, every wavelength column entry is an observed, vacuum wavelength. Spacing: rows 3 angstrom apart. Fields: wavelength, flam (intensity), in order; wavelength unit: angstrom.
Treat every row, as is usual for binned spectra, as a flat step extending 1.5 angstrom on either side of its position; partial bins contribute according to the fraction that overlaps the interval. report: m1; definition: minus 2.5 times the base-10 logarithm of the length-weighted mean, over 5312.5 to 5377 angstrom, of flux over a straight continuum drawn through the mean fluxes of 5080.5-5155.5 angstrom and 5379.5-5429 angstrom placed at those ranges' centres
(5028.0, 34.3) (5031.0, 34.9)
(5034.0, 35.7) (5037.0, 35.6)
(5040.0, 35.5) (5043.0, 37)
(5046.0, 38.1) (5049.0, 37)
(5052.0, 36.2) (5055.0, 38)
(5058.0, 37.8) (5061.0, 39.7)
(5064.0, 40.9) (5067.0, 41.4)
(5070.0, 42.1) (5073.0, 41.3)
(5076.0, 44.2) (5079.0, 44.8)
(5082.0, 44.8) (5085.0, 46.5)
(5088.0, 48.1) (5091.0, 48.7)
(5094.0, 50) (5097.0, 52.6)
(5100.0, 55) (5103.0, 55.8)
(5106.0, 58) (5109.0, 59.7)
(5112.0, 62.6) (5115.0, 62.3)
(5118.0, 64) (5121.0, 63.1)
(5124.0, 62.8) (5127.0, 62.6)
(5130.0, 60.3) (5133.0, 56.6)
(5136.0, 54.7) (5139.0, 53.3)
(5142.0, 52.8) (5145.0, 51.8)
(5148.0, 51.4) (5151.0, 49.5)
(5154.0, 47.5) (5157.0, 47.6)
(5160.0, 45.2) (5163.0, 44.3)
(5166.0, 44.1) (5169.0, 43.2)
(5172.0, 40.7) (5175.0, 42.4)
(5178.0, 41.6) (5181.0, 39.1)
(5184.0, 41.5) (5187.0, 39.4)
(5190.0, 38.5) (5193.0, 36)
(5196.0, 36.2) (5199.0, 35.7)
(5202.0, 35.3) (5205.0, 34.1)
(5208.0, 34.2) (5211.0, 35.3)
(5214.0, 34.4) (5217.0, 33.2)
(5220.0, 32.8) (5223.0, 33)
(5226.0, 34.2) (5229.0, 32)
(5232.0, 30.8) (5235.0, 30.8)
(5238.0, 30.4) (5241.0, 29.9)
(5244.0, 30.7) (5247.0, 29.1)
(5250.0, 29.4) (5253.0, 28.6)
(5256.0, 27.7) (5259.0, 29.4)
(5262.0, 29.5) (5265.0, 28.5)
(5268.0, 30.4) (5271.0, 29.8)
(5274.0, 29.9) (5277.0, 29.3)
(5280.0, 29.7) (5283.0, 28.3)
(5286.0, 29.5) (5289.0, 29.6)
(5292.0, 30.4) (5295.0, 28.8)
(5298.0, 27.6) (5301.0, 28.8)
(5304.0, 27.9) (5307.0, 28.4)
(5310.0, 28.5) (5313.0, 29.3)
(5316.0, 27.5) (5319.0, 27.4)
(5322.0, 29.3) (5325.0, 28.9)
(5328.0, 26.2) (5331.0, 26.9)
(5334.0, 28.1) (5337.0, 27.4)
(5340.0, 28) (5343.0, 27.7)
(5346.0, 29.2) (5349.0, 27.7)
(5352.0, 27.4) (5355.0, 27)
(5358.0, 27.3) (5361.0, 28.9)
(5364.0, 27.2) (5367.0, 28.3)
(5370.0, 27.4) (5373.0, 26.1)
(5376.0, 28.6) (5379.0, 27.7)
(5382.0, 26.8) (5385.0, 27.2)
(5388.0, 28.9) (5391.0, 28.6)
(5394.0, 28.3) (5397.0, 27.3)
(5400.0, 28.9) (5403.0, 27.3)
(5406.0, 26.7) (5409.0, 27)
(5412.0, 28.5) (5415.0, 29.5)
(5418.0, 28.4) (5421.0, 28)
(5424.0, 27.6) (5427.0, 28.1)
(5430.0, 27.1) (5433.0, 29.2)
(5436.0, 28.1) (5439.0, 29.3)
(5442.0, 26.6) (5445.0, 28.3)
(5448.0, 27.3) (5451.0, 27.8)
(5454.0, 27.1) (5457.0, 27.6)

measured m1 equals 0.20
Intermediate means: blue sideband 55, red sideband 27.9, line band 27.8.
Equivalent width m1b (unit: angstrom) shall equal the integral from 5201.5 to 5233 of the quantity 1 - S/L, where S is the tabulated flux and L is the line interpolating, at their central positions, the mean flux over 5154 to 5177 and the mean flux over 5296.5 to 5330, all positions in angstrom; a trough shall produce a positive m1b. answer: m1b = 4.1 angstrom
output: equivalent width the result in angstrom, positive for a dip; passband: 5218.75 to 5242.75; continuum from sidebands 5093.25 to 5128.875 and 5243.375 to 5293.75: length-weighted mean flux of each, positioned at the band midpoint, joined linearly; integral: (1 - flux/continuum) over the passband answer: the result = 3.2 angstrom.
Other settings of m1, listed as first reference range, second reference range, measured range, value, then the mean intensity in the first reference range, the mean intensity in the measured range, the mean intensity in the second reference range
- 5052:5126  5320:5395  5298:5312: 0.14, 50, 28.3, 27.8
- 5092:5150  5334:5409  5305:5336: 0.20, 57.2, 28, 27.7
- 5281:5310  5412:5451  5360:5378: 0.03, 28.8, 27.7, 28.1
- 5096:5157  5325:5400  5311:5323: 0.17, 56.6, 28.3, 27.7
